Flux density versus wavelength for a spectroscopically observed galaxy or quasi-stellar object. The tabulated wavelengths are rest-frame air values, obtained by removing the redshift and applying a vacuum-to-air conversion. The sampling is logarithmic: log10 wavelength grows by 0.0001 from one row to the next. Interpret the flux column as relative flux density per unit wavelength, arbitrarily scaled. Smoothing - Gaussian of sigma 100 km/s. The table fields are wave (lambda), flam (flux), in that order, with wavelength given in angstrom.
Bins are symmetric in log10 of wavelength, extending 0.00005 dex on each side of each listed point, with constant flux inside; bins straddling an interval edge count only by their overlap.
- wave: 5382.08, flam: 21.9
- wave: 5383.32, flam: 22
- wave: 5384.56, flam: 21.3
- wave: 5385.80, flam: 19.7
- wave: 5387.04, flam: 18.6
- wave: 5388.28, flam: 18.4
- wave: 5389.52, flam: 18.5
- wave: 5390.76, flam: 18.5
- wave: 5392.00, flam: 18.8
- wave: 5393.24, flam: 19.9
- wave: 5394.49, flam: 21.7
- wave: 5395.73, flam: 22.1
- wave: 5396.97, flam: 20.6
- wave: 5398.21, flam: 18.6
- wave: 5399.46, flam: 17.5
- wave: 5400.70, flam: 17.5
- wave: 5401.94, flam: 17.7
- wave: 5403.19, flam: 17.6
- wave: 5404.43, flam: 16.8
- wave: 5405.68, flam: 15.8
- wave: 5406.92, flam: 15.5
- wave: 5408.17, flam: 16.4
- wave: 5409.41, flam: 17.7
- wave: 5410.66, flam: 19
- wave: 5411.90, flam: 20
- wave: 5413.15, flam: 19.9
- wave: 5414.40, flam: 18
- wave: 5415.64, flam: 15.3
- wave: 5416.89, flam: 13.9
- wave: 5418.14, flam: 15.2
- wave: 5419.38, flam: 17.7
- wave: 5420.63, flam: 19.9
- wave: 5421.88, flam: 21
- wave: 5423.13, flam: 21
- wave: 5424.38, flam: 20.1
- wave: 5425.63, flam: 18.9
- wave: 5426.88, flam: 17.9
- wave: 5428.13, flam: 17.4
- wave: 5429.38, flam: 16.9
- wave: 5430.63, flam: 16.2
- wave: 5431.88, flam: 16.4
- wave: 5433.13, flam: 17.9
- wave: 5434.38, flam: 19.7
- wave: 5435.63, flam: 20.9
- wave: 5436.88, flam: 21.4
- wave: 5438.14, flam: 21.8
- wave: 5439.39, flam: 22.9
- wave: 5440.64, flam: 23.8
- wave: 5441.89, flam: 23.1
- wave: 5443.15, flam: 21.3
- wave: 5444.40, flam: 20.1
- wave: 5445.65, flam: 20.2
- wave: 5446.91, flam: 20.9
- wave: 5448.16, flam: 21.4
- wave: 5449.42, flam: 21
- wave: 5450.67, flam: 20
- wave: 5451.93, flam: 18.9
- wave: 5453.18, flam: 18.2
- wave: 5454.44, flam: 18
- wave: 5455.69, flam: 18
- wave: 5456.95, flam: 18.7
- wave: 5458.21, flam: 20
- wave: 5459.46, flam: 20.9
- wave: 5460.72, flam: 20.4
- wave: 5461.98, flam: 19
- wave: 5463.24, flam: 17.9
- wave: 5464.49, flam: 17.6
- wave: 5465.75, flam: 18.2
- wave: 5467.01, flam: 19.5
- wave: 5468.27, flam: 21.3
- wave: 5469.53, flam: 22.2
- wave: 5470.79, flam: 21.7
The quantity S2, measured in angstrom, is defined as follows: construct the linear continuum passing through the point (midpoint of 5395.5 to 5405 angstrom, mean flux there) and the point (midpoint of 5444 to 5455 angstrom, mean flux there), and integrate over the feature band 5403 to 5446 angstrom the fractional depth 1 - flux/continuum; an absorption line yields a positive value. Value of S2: 0.8 angstrom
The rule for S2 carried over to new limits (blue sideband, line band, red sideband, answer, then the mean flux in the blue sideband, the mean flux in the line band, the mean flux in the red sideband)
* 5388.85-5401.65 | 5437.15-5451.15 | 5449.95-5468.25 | -1.8 angstrom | 19.3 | 21.5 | 19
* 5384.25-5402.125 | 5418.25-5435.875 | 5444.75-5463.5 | 0.8 angstrom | 19.3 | 18.6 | 19.6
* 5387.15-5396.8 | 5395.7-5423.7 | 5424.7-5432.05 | 1.0 angstrom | 19.7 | 17.9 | 17.5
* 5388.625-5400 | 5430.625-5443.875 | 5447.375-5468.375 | -0.9 angstrom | 19.6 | 20.7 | 19.3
